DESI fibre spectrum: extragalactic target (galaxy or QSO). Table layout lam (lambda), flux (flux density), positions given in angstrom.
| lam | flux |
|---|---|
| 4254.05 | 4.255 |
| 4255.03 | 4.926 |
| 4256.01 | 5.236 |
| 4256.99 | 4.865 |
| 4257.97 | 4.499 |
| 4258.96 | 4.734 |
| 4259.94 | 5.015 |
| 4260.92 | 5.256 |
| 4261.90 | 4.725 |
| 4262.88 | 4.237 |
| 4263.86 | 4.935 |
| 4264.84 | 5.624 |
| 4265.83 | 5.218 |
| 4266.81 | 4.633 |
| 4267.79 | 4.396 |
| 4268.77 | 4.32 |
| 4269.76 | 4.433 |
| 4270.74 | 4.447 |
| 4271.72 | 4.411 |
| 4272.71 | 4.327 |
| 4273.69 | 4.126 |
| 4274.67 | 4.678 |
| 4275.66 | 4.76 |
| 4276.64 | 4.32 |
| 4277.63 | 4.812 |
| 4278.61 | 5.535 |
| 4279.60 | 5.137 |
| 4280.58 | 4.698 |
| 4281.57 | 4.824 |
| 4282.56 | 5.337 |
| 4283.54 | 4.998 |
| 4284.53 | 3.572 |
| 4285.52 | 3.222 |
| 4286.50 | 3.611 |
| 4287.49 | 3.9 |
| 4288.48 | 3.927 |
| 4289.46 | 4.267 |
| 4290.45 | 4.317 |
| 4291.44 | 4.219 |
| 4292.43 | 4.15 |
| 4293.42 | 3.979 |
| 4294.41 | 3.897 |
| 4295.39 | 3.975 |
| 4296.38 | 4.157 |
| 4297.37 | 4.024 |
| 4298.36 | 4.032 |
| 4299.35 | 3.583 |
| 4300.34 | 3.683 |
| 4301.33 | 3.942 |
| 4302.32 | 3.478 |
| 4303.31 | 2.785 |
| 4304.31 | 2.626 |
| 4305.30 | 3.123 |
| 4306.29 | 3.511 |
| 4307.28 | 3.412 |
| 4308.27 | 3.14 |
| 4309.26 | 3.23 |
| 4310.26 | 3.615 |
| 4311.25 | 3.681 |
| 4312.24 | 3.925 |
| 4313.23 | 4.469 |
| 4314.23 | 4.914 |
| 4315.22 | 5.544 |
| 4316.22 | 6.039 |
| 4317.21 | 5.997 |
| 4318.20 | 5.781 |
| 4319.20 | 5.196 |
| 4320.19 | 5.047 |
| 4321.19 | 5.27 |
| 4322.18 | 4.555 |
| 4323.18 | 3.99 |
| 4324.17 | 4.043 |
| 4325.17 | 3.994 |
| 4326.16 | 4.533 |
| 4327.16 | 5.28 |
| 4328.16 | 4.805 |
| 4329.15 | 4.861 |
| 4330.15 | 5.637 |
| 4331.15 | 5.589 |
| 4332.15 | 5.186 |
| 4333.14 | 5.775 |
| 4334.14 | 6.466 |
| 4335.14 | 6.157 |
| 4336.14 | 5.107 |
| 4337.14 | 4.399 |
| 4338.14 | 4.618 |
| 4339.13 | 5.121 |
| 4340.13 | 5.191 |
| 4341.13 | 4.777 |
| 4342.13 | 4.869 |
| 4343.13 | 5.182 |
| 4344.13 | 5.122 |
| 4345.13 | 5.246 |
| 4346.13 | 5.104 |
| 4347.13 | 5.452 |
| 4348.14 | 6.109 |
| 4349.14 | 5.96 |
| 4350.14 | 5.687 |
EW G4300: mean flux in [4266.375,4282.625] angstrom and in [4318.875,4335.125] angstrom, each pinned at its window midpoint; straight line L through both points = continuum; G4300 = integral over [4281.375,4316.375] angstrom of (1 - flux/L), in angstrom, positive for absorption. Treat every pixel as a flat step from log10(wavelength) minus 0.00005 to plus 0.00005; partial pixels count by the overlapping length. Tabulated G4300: 6.4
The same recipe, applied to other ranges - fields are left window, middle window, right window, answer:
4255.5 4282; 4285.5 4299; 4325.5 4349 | 2.5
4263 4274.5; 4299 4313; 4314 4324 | 4.5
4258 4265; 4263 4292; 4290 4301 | -0.3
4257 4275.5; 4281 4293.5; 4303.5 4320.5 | 0.8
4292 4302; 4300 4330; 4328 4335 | 3.1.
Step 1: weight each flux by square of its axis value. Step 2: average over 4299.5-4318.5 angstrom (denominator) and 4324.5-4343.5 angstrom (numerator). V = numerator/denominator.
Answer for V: 1.29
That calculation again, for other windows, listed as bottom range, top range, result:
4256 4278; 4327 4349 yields 1.17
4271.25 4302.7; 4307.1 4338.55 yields 1.16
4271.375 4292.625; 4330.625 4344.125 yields 1.22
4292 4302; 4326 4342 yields 1.35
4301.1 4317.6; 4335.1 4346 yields 1.29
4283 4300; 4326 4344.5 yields 1.33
